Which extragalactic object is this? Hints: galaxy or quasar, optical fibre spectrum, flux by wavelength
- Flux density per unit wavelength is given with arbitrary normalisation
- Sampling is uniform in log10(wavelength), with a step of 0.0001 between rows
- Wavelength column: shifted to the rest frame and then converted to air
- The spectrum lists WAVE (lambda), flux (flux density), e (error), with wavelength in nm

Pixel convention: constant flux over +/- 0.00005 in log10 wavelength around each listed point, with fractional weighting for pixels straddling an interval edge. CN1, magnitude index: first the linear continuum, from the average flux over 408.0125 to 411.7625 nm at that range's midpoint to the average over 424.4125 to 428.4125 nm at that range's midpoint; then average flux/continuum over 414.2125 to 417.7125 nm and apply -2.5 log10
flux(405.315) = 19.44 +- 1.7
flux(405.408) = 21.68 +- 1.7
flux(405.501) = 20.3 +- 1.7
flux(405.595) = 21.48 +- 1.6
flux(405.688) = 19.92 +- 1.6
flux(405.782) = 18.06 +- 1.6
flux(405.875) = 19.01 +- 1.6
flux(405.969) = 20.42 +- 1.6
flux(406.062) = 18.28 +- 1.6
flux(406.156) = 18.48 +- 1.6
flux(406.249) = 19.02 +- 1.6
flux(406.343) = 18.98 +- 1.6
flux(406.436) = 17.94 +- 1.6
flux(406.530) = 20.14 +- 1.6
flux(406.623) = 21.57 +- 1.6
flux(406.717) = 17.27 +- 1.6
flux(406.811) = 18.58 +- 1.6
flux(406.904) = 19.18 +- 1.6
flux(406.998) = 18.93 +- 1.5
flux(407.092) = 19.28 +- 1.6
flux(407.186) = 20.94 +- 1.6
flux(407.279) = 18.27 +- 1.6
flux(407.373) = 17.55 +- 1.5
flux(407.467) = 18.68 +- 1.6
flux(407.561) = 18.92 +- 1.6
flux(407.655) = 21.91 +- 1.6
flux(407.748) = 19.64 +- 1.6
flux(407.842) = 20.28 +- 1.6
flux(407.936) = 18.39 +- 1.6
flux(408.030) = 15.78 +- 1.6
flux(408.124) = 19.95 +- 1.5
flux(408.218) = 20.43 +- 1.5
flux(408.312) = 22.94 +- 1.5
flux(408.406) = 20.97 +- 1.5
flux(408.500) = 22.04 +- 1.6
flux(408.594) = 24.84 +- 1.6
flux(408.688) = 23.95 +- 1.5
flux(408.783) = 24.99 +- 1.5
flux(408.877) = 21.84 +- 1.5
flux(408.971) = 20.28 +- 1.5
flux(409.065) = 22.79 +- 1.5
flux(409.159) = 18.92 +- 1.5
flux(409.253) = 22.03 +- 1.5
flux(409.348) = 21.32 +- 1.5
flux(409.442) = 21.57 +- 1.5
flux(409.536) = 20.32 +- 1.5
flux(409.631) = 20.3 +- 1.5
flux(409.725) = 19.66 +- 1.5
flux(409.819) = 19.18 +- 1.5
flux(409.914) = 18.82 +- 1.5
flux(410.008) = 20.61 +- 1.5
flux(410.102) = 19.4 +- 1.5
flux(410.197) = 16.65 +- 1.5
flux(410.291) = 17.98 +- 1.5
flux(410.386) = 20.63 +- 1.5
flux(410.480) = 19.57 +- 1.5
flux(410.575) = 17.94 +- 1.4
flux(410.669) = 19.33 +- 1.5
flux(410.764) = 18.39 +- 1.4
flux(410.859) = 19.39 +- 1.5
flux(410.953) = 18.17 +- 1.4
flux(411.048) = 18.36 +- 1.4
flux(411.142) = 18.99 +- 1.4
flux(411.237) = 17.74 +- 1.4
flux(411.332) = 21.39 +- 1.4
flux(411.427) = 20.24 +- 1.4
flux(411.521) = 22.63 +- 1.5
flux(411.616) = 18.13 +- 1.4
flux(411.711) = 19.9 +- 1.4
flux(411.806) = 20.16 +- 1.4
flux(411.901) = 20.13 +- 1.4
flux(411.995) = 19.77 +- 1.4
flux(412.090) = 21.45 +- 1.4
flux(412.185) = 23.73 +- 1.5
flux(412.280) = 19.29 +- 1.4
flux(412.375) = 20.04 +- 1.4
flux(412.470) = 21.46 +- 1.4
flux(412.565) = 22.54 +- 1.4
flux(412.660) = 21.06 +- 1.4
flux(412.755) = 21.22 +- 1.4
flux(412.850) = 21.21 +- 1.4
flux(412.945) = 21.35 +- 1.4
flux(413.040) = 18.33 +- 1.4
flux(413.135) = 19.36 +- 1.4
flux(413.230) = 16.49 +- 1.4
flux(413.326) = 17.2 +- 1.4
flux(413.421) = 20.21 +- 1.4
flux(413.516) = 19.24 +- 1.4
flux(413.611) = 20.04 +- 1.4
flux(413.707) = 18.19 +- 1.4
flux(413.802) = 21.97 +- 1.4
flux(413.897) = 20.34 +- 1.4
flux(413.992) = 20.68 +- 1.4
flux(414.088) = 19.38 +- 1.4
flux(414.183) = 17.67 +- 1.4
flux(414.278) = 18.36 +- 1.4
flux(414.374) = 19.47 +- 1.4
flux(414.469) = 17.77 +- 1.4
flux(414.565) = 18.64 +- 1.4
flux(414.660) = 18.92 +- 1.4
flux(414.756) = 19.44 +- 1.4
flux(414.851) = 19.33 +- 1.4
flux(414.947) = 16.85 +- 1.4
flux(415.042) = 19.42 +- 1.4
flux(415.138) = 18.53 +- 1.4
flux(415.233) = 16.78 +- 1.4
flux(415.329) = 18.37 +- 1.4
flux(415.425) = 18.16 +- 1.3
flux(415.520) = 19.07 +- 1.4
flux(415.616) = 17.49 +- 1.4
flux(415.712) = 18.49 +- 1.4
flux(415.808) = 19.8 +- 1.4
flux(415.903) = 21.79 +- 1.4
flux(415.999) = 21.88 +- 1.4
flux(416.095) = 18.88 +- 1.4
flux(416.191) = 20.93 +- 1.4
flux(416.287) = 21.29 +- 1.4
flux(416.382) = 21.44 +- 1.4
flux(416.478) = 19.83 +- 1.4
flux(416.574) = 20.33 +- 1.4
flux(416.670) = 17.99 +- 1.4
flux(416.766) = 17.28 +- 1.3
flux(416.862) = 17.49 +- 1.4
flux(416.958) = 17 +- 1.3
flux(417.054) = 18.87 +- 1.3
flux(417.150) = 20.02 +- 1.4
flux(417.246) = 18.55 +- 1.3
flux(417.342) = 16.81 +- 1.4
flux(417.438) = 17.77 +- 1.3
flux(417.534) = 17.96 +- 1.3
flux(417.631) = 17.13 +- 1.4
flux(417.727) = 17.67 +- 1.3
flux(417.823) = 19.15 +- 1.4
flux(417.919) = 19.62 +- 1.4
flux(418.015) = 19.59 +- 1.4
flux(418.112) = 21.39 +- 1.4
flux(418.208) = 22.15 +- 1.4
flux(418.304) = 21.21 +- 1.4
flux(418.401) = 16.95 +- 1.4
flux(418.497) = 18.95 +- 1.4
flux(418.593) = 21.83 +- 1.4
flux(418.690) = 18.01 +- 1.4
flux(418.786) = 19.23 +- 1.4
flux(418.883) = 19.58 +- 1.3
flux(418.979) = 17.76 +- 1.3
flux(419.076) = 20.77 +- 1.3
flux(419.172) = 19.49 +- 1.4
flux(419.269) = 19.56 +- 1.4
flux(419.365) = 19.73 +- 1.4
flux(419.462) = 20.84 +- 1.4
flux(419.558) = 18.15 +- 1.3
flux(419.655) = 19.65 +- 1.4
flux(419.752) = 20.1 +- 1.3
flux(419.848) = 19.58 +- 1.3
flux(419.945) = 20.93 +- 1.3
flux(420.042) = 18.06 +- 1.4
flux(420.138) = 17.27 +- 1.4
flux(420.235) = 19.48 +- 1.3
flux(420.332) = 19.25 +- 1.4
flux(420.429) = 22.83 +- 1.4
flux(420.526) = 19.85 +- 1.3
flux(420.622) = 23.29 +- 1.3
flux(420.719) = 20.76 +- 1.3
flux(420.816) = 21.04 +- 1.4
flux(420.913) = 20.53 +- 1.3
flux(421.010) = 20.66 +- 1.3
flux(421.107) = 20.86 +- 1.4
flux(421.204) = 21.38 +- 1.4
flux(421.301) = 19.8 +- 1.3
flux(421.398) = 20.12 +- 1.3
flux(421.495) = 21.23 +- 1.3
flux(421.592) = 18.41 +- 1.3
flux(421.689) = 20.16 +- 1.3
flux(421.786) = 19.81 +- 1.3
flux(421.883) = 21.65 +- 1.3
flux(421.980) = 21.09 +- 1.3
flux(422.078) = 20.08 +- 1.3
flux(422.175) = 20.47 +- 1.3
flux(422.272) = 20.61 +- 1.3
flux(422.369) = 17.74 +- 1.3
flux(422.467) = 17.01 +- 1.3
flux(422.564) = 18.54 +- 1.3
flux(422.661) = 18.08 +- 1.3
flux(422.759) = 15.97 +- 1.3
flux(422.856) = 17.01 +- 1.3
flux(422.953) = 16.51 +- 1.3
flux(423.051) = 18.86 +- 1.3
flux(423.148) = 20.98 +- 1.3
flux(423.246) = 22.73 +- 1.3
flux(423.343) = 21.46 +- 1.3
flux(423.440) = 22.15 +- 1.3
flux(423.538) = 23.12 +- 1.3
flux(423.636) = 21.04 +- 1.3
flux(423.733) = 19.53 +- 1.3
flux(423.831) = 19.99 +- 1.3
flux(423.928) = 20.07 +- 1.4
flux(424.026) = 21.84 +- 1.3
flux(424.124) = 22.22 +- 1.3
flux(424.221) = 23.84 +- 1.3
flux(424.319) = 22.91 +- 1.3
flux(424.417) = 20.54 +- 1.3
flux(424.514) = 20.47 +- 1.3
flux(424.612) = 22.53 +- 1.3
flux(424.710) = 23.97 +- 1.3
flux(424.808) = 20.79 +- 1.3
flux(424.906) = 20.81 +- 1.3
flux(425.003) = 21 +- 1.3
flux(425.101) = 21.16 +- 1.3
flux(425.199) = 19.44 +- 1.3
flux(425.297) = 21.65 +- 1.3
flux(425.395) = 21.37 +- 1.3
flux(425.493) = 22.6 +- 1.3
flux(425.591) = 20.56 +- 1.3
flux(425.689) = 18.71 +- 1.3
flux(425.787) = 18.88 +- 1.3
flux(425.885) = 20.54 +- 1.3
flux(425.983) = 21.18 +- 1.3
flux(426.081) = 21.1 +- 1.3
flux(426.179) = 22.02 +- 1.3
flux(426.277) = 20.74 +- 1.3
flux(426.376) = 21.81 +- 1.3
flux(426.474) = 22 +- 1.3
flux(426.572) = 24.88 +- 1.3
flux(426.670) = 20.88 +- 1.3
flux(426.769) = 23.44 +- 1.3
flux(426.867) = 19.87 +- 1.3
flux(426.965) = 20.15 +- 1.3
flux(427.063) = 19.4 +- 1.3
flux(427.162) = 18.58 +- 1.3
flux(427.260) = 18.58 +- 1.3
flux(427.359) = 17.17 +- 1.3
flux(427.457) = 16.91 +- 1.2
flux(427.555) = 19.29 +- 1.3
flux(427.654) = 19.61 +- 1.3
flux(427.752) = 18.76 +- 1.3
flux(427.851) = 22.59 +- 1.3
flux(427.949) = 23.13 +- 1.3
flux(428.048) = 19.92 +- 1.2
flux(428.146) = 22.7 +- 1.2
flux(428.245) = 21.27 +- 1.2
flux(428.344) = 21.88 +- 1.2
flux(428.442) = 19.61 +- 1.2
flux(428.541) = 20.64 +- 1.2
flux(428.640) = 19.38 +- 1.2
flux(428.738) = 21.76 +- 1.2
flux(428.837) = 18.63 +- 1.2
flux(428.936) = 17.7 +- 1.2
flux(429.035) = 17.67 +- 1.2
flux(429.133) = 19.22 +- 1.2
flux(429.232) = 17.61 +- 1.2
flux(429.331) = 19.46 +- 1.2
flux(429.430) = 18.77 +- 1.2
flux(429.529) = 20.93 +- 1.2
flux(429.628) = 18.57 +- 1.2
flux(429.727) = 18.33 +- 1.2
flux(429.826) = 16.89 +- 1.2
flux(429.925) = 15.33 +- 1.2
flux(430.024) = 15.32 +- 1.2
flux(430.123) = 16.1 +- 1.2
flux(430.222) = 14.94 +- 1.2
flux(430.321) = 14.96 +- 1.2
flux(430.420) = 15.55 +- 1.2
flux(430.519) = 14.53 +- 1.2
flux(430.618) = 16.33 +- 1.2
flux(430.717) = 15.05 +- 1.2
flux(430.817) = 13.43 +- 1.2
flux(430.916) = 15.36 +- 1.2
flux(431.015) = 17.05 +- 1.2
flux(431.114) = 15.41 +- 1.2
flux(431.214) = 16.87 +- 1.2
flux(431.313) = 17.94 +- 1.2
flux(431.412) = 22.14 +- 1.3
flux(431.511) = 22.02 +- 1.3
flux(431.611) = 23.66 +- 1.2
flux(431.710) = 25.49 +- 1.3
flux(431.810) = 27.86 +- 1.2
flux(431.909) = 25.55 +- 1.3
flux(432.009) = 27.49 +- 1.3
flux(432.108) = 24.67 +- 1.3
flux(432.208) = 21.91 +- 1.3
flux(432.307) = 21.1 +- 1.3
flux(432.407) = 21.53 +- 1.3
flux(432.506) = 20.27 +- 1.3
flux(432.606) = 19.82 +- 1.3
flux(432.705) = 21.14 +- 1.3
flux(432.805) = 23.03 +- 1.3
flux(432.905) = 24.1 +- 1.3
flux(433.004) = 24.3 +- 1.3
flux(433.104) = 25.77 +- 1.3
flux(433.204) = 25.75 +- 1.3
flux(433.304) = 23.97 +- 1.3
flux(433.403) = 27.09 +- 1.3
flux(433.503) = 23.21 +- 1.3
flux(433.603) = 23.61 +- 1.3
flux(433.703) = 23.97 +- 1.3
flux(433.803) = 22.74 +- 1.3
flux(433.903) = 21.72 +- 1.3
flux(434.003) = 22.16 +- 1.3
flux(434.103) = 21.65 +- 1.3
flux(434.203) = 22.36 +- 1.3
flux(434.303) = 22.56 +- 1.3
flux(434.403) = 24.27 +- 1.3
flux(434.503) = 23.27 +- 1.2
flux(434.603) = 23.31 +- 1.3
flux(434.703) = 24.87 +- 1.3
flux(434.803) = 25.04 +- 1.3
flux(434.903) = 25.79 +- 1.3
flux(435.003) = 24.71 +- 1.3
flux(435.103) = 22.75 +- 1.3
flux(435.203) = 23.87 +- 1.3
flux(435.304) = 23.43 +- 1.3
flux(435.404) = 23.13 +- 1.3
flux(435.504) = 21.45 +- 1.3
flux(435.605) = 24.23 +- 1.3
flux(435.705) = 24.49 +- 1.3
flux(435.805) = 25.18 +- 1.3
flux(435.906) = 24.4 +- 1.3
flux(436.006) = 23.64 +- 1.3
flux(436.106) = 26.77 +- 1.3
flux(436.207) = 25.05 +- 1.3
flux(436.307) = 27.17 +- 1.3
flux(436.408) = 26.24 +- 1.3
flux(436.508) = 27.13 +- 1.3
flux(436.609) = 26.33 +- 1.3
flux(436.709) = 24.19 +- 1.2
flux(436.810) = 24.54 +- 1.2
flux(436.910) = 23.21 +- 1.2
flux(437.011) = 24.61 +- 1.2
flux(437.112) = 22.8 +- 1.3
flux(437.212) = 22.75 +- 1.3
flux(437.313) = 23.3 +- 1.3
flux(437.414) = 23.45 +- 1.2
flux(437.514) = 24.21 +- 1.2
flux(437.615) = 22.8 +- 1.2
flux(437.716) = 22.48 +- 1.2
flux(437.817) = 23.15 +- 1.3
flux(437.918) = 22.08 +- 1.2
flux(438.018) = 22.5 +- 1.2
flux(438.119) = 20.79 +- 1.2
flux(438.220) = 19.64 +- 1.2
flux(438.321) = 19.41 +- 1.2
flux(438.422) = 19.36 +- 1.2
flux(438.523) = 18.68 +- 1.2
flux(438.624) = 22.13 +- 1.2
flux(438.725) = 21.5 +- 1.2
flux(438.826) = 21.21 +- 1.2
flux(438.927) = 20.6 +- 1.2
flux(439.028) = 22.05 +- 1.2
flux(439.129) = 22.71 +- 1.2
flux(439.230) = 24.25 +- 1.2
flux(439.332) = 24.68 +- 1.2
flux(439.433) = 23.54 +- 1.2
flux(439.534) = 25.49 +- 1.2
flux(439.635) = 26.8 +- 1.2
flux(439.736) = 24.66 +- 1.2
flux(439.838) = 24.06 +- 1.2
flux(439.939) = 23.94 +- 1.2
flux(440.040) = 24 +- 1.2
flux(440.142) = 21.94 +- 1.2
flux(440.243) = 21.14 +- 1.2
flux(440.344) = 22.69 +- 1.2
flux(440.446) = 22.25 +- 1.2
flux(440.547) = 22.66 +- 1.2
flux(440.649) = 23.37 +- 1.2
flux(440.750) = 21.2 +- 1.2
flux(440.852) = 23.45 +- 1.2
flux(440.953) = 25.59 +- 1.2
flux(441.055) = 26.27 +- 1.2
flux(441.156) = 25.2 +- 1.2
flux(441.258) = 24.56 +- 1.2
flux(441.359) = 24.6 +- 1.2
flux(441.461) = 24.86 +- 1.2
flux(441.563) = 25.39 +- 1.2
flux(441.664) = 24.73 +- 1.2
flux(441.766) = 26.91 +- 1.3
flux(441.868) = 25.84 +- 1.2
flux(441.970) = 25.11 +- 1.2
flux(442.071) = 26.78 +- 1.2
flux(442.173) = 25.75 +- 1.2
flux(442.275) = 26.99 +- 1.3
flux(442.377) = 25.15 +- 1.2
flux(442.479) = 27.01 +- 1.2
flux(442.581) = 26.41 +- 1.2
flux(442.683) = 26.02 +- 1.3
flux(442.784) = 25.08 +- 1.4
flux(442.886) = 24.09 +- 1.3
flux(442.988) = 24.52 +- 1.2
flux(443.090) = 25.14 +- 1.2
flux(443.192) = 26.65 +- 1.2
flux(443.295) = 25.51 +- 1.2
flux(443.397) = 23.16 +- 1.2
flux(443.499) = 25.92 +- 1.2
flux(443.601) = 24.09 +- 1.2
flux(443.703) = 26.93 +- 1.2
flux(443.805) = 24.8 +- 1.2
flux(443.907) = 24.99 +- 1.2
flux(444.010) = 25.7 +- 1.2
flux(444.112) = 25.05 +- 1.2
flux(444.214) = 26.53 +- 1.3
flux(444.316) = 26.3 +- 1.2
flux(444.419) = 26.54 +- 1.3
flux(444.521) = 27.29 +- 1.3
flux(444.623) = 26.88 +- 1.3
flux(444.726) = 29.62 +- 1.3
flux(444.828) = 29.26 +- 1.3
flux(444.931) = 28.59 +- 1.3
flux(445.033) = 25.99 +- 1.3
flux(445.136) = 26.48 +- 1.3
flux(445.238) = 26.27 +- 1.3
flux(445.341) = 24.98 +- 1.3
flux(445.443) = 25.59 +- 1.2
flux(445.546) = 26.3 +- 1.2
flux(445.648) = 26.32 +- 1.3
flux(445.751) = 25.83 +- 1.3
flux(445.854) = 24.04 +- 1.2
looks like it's 0.09 mag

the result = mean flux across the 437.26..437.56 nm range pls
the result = 23.6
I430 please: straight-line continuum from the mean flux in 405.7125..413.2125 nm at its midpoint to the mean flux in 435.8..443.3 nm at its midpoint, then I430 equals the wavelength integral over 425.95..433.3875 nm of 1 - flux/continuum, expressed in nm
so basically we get 0.83 nm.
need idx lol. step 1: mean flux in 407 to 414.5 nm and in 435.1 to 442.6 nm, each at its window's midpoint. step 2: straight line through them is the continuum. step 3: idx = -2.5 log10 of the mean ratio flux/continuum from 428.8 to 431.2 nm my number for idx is 0.32 mag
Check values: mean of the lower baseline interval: 20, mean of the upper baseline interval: 23.8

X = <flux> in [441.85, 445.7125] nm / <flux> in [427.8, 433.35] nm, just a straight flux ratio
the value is 1.3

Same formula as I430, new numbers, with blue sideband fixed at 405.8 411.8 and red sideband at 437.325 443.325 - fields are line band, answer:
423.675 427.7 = 0.208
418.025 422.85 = 0.335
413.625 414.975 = 0.092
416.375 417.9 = 0.181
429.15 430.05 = 0.177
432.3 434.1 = -0.015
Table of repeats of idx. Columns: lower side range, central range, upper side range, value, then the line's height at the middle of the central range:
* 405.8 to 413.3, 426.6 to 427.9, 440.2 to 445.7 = 0.16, 22.9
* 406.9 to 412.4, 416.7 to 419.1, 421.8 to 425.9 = 0.08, 20.3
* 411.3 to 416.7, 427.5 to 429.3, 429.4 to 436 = 0.05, 21.1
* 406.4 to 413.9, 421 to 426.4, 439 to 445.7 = 0.09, 22.2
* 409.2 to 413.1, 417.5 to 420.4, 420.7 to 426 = 0.05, 20.3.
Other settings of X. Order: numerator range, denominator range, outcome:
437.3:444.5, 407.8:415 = 1.20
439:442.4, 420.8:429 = 1.19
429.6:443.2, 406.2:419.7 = 1.16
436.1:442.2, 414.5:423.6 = 1.21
